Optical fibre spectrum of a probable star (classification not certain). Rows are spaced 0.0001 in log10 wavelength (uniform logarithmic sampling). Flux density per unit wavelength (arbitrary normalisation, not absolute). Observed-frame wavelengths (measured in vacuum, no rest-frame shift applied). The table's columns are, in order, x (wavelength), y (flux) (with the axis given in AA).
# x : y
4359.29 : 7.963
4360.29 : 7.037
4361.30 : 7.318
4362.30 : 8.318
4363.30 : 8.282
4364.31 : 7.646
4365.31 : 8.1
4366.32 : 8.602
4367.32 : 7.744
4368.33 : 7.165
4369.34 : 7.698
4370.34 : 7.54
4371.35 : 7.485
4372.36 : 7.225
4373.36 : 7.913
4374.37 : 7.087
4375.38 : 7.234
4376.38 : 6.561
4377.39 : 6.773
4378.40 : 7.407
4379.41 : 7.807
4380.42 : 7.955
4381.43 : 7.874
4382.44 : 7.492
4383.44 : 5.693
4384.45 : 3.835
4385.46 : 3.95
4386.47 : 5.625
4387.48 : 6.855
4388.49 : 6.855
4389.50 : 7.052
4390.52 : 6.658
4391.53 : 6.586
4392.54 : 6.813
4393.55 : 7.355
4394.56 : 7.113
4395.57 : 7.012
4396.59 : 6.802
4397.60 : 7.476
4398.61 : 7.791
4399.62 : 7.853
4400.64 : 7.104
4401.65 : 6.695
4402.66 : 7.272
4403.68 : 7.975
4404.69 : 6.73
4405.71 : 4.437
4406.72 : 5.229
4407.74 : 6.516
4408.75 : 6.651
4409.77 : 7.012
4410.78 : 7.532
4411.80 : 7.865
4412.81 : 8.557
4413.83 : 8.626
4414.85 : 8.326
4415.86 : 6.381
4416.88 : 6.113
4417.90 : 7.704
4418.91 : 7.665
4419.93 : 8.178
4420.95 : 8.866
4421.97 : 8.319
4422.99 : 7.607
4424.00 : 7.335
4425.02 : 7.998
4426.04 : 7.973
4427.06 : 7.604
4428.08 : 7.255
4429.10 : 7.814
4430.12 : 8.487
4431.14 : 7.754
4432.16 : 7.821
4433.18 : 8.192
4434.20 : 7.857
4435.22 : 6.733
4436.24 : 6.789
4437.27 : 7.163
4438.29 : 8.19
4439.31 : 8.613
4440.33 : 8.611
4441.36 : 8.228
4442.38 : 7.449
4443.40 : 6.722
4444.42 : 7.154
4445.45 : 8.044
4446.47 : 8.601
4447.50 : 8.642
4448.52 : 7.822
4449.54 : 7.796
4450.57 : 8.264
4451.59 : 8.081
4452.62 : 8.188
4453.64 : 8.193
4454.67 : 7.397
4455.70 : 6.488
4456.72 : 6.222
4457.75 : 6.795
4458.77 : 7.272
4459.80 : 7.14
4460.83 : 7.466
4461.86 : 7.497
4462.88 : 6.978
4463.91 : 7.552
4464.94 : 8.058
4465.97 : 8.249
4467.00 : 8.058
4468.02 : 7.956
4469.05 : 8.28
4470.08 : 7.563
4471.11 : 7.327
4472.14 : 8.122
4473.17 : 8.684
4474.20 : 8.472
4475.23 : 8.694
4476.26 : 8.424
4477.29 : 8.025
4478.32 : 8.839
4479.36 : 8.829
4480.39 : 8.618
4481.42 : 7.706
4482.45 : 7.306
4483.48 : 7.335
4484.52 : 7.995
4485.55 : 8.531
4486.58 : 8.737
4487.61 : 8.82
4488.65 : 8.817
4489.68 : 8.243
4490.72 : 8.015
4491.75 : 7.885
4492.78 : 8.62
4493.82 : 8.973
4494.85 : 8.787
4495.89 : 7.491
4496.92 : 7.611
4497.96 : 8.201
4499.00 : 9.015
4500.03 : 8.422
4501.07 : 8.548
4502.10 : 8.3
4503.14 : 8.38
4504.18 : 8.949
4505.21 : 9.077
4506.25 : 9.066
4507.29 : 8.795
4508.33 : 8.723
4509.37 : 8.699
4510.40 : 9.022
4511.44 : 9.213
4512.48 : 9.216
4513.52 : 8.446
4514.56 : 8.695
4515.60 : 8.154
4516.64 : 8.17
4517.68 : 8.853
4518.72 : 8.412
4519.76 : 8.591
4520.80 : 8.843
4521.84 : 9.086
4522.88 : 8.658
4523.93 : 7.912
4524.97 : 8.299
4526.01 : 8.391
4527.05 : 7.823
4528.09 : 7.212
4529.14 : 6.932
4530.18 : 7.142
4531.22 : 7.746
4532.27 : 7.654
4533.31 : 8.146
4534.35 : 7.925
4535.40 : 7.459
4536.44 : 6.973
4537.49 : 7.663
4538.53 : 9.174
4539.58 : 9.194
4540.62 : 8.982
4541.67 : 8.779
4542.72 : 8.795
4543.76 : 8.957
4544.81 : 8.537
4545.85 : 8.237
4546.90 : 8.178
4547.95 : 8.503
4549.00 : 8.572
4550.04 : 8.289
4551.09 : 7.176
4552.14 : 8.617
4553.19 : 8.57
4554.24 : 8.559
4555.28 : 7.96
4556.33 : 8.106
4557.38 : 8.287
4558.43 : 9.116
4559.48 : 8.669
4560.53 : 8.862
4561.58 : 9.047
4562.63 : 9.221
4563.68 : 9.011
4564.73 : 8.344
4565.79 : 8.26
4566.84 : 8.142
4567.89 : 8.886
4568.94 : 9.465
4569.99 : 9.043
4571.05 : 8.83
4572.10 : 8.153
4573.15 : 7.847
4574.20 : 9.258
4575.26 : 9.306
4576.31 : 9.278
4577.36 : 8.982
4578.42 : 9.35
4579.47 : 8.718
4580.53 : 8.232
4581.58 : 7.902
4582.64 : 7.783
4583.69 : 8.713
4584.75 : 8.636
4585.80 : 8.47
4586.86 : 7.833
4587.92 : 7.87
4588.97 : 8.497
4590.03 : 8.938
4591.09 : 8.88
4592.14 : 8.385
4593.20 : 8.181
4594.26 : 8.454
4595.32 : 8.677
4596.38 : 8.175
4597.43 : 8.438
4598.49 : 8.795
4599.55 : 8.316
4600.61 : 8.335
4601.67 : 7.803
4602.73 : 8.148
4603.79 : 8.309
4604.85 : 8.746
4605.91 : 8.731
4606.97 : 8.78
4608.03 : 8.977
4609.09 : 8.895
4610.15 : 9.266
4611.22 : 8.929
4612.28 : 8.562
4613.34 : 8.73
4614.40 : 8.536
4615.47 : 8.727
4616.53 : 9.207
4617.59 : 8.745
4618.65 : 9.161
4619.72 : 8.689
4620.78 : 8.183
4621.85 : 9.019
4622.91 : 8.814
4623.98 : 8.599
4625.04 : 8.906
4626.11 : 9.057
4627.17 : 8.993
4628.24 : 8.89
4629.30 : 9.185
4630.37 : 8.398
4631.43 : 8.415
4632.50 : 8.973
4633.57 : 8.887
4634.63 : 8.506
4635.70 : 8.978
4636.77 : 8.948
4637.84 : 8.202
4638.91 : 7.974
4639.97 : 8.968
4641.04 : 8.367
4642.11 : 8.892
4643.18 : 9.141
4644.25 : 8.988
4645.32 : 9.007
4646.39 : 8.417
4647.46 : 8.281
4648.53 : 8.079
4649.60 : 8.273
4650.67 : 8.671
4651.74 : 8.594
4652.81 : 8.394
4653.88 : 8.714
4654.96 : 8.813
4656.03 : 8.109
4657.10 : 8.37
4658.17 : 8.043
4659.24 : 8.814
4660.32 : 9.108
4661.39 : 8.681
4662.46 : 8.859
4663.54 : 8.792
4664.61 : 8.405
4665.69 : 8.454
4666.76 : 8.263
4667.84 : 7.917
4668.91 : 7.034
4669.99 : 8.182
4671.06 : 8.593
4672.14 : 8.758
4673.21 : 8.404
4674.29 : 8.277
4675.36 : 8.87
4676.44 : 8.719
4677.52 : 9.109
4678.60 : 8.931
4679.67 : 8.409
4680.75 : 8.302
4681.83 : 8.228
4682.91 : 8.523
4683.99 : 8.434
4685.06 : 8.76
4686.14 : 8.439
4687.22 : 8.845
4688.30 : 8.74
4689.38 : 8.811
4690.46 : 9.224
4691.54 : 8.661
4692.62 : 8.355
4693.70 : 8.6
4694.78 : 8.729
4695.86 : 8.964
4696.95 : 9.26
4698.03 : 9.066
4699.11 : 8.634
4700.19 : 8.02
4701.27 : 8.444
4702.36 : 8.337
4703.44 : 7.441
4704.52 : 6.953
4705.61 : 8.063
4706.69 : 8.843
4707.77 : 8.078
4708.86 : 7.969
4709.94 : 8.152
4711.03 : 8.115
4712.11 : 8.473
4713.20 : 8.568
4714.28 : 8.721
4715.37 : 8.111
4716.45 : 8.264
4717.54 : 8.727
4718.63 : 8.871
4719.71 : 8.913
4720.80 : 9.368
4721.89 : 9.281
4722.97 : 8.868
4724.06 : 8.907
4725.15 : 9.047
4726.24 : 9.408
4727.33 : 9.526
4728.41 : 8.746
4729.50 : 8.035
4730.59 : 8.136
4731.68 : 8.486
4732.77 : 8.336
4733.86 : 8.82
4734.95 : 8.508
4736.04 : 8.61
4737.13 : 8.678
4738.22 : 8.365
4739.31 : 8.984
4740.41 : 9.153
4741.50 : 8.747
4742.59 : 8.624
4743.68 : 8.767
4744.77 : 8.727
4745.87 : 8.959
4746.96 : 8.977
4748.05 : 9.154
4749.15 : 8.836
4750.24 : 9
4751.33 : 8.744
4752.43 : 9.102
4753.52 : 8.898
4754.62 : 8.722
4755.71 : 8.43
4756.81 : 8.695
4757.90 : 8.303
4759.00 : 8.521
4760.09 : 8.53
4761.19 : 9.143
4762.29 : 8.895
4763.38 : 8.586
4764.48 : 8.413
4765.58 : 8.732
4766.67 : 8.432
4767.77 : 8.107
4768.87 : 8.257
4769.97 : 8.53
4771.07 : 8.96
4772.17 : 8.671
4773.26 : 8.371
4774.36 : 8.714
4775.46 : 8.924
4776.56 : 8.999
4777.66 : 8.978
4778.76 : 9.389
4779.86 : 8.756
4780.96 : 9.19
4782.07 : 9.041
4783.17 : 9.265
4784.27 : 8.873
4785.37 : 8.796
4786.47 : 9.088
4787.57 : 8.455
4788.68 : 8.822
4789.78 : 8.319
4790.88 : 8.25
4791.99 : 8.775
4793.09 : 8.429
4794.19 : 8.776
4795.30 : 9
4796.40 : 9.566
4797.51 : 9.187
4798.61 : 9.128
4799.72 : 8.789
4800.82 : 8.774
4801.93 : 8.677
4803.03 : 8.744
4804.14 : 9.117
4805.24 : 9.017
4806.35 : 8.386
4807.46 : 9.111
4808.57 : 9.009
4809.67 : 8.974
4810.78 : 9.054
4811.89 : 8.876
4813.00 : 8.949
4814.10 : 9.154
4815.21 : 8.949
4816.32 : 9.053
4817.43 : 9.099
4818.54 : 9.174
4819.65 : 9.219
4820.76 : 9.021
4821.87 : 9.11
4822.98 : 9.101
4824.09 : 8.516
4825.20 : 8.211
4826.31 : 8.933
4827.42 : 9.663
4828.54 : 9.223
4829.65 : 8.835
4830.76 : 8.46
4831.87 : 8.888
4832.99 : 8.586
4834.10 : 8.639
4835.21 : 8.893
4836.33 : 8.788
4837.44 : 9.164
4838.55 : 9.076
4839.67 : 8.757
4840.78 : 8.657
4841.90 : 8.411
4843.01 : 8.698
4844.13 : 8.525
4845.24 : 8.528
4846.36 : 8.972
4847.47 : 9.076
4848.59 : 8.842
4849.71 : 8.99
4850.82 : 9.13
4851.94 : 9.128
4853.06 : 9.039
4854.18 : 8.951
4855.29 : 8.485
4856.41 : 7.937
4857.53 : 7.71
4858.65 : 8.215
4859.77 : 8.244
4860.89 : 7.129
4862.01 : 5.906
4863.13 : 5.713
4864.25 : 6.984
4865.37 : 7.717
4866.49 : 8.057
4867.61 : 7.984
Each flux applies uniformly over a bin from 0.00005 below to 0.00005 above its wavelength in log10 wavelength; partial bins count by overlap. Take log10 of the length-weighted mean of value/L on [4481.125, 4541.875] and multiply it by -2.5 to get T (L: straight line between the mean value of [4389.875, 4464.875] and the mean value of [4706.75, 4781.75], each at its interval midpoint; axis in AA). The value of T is -0.07 mag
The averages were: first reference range 7.47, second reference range 8.71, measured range 8.34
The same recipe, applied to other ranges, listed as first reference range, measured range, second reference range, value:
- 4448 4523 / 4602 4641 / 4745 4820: -0.031 mag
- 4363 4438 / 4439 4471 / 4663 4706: -0.032 mag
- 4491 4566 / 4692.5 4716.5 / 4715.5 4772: 0.041 mag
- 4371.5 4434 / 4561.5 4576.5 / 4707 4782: -0.112 mag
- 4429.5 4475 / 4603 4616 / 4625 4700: -0.044 mag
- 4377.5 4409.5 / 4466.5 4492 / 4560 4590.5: -0.080 mag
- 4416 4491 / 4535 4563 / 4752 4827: -0.043 mag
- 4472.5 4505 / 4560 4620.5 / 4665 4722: -0.027 mag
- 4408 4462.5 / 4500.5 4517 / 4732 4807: -0.105 mag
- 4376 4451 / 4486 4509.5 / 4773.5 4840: -0.116 mag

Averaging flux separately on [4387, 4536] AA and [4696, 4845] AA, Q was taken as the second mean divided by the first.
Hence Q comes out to 1.11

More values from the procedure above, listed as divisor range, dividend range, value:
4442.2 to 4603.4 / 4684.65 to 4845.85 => 1.06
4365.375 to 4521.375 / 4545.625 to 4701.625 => 1.11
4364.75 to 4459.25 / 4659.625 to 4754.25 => 1.17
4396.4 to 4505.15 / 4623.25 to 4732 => 1.10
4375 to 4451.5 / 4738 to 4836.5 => 1.21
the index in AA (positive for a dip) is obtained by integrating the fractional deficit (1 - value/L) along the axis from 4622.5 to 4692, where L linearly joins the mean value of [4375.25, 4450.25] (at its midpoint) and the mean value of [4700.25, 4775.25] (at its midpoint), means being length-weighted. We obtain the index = -2.7 AA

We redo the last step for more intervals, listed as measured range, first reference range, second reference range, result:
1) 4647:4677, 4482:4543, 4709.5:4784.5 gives 0.5 AA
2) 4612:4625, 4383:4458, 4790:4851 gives -1.1 AA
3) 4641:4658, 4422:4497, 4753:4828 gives -0.3 AA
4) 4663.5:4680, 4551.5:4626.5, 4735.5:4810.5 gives 0.5 AA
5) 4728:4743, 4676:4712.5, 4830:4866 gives -0.2 AA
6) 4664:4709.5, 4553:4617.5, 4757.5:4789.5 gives 1.2 AA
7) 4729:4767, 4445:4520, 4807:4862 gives -0.3 AA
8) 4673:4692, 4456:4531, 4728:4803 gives -0.2 AA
